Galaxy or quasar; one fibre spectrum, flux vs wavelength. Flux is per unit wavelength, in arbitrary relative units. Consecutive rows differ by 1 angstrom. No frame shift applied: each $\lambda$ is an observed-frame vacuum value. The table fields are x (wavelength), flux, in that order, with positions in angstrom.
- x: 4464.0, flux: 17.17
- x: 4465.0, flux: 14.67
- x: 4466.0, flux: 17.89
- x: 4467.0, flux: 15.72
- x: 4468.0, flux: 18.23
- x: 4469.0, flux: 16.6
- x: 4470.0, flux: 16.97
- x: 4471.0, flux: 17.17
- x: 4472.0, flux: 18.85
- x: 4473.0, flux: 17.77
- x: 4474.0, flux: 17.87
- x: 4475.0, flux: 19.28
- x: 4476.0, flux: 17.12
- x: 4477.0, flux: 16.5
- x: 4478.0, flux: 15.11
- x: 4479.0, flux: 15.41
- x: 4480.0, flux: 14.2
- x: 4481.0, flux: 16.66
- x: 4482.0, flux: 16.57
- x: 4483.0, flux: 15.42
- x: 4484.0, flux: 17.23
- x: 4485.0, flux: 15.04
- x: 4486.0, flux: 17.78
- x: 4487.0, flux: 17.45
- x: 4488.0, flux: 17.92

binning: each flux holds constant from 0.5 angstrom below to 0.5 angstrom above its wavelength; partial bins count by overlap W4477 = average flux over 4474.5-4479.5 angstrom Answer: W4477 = 16.7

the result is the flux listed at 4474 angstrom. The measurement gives 17.87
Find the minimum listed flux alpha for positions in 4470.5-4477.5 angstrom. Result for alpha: 16.5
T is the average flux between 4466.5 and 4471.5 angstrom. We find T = 16.9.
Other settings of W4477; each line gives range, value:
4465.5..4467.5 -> 16.8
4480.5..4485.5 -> 16.2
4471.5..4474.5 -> 18.2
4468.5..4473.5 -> 17.5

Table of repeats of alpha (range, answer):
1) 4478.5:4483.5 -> 14.2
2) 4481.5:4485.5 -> 15.04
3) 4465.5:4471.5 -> 15.72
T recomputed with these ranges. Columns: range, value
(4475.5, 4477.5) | 16.8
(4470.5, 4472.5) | 18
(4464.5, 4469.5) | 16.6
